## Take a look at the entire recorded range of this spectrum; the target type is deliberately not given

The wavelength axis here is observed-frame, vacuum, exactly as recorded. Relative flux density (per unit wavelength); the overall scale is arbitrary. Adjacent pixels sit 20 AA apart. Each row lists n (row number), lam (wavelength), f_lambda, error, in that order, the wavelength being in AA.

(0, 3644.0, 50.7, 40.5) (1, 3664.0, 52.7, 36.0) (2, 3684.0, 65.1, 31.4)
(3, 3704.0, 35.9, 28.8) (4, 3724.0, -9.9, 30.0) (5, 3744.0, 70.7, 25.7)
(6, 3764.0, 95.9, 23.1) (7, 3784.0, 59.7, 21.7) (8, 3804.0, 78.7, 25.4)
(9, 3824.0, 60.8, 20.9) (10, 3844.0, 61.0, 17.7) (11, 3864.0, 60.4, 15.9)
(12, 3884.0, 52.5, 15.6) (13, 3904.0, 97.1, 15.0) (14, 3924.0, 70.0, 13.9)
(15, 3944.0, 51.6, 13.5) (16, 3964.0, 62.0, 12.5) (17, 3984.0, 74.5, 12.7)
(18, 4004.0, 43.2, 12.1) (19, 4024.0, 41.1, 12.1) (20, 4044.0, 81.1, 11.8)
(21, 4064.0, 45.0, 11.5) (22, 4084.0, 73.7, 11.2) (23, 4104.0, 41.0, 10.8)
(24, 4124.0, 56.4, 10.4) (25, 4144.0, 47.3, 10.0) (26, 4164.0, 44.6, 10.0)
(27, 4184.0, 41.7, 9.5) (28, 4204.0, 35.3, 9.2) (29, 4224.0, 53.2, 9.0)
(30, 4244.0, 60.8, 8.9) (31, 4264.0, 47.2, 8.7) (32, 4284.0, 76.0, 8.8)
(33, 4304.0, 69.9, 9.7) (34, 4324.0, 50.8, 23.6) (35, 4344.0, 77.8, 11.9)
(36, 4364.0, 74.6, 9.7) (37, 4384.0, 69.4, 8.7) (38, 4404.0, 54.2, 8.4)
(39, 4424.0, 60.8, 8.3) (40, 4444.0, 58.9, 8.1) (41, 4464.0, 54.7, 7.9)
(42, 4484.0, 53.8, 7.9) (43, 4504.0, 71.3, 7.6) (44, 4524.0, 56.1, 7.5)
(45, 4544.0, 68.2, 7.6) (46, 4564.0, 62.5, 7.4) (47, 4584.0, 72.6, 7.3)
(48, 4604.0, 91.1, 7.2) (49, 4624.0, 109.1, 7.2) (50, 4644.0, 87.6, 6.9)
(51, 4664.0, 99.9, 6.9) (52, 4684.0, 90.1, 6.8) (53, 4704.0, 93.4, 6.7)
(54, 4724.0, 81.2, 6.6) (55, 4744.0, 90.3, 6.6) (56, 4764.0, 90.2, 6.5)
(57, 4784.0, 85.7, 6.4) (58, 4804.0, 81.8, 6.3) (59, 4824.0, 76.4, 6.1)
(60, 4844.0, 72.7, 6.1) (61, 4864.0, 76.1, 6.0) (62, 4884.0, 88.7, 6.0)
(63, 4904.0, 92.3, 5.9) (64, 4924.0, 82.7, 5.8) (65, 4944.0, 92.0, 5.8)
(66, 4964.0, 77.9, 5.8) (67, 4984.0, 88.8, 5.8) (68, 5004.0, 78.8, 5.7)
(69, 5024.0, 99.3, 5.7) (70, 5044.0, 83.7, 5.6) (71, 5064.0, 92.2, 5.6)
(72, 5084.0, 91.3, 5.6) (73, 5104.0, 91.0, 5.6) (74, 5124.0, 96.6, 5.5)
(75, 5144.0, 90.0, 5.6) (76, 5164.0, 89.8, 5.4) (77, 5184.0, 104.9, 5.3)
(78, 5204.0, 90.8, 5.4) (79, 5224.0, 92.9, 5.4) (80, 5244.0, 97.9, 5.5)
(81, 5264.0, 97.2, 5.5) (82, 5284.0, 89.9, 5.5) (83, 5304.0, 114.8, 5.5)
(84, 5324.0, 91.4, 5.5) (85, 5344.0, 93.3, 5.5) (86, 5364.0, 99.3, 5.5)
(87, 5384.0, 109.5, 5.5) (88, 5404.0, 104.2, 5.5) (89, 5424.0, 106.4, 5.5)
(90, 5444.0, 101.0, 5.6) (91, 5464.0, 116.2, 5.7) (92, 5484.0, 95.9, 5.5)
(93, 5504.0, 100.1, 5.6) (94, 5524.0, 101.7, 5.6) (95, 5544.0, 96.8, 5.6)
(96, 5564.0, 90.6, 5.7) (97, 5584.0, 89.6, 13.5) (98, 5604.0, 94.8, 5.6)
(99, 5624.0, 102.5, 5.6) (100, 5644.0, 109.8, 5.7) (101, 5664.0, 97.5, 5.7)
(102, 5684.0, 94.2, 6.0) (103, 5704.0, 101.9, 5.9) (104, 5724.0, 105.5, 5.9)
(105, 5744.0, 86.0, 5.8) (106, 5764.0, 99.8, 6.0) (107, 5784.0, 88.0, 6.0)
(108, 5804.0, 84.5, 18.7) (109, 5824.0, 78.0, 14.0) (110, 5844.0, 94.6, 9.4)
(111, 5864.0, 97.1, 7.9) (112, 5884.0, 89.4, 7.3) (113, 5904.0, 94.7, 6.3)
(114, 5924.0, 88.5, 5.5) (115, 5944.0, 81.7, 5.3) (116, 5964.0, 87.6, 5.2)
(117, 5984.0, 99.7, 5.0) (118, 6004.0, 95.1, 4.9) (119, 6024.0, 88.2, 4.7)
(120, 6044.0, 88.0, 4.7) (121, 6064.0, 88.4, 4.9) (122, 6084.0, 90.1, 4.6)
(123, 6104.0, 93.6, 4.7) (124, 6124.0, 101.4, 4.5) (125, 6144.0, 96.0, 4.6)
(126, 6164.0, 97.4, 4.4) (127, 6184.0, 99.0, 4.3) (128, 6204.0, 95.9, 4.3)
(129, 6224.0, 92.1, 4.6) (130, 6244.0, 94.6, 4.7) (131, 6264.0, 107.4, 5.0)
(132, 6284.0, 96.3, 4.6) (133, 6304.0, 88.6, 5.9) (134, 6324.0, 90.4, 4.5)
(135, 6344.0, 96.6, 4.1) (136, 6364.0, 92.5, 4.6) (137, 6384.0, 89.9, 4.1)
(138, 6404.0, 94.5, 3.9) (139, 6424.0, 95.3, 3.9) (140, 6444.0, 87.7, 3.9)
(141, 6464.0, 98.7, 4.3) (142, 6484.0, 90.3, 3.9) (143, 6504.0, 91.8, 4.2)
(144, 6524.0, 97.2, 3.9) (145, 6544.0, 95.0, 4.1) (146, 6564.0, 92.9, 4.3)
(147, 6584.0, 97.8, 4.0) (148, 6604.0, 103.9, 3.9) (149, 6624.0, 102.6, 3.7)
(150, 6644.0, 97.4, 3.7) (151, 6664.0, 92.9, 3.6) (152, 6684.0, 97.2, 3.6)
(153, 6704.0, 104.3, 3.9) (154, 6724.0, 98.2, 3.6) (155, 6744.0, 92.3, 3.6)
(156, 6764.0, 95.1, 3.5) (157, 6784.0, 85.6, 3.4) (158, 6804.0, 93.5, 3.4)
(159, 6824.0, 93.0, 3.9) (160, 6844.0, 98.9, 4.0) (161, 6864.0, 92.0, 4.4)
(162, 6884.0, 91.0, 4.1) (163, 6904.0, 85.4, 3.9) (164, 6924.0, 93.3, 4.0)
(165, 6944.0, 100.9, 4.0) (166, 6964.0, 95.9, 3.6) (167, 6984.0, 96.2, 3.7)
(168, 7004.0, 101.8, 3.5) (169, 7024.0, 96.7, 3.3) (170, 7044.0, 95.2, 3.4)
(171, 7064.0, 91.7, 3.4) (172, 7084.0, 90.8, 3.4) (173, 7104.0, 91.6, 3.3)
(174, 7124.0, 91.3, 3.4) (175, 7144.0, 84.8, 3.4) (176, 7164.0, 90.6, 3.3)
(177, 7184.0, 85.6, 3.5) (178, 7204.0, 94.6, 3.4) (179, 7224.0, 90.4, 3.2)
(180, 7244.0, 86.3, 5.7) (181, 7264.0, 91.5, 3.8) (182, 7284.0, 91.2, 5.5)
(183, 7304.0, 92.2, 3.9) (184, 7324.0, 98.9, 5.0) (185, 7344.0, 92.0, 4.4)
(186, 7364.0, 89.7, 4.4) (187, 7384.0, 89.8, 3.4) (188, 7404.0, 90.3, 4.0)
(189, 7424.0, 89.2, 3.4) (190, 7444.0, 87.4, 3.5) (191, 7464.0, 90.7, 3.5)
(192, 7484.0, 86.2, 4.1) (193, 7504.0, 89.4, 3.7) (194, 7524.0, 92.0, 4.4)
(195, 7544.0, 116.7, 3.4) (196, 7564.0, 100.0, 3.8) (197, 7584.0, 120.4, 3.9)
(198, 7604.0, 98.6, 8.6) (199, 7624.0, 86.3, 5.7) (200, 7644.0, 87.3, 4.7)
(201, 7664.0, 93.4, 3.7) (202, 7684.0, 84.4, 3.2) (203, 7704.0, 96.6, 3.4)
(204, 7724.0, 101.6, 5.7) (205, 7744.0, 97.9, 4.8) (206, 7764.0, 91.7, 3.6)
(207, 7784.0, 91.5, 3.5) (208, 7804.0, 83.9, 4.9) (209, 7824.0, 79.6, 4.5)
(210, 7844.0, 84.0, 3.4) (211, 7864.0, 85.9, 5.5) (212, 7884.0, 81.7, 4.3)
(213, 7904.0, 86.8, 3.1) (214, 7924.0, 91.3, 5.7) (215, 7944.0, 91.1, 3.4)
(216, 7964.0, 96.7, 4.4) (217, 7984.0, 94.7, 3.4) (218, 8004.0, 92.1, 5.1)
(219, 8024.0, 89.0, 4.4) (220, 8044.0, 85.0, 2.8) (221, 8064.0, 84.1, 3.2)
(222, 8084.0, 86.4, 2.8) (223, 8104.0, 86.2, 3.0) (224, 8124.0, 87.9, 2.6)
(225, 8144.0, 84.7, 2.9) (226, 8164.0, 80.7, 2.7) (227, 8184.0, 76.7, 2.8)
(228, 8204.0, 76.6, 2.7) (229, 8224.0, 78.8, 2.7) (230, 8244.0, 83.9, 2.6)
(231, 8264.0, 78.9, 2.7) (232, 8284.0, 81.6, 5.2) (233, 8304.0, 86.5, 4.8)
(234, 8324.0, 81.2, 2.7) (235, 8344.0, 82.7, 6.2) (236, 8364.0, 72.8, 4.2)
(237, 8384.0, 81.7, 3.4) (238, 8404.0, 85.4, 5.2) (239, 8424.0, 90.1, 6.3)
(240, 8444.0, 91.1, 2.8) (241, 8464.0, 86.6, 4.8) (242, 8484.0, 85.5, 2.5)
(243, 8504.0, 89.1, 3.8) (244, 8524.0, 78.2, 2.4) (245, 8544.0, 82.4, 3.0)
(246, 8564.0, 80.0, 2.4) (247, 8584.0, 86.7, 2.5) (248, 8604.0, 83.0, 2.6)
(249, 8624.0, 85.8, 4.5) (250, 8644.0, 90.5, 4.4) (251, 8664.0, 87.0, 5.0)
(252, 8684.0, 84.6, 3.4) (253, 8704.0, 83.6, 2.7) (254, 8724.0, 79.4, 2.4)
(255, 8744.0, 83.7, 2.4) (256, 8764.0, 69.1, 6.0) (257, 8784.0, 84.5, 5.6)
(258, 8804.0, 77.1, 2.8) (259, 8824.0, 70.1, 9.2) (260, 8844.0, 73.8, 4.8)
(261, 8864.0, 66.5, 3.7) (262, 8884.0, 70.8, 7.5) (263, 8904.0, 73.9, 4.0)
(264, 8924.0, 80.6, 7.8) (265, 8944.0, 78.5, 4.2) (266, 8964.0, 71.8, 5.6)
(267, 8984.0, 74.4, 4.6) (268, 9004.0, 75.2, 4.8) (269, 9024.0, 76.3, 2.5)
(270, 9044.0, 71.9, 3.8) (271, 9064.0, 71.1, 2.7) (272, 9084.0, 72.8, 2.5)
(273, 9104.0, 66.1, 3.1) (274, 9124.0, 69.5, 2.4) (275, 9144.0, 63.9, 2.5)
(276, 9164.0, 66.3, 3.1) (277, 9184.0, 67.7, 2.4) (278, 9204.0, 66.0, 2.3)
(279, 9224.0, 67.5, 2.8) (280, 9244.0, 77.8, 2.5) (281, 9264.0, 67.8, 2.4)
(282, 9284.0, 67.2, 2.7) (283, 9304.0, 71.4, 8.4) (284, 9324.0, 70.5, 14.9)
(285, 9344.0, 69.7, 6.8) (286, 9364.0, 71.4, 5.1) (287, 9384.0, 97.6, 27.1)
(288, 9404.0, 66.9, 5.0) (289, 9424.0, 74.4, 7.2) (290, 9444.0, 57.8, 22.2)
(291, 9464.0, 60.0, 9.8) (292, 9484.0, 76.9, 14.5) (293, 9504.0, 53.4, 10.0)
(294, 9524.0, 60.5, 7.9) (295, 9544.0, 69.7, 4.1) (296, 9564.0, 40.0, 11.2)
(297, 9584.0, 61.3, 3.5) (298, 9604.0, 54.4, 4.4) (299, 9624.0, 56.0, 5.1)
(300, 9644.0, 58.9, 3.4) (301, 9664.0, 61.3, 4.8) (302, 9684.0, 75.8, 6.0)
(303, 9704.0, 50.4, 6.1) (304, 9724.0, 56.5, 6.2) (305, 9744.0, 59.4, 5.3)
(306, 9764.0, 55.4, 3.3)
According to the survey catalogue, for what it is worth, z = 0.15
